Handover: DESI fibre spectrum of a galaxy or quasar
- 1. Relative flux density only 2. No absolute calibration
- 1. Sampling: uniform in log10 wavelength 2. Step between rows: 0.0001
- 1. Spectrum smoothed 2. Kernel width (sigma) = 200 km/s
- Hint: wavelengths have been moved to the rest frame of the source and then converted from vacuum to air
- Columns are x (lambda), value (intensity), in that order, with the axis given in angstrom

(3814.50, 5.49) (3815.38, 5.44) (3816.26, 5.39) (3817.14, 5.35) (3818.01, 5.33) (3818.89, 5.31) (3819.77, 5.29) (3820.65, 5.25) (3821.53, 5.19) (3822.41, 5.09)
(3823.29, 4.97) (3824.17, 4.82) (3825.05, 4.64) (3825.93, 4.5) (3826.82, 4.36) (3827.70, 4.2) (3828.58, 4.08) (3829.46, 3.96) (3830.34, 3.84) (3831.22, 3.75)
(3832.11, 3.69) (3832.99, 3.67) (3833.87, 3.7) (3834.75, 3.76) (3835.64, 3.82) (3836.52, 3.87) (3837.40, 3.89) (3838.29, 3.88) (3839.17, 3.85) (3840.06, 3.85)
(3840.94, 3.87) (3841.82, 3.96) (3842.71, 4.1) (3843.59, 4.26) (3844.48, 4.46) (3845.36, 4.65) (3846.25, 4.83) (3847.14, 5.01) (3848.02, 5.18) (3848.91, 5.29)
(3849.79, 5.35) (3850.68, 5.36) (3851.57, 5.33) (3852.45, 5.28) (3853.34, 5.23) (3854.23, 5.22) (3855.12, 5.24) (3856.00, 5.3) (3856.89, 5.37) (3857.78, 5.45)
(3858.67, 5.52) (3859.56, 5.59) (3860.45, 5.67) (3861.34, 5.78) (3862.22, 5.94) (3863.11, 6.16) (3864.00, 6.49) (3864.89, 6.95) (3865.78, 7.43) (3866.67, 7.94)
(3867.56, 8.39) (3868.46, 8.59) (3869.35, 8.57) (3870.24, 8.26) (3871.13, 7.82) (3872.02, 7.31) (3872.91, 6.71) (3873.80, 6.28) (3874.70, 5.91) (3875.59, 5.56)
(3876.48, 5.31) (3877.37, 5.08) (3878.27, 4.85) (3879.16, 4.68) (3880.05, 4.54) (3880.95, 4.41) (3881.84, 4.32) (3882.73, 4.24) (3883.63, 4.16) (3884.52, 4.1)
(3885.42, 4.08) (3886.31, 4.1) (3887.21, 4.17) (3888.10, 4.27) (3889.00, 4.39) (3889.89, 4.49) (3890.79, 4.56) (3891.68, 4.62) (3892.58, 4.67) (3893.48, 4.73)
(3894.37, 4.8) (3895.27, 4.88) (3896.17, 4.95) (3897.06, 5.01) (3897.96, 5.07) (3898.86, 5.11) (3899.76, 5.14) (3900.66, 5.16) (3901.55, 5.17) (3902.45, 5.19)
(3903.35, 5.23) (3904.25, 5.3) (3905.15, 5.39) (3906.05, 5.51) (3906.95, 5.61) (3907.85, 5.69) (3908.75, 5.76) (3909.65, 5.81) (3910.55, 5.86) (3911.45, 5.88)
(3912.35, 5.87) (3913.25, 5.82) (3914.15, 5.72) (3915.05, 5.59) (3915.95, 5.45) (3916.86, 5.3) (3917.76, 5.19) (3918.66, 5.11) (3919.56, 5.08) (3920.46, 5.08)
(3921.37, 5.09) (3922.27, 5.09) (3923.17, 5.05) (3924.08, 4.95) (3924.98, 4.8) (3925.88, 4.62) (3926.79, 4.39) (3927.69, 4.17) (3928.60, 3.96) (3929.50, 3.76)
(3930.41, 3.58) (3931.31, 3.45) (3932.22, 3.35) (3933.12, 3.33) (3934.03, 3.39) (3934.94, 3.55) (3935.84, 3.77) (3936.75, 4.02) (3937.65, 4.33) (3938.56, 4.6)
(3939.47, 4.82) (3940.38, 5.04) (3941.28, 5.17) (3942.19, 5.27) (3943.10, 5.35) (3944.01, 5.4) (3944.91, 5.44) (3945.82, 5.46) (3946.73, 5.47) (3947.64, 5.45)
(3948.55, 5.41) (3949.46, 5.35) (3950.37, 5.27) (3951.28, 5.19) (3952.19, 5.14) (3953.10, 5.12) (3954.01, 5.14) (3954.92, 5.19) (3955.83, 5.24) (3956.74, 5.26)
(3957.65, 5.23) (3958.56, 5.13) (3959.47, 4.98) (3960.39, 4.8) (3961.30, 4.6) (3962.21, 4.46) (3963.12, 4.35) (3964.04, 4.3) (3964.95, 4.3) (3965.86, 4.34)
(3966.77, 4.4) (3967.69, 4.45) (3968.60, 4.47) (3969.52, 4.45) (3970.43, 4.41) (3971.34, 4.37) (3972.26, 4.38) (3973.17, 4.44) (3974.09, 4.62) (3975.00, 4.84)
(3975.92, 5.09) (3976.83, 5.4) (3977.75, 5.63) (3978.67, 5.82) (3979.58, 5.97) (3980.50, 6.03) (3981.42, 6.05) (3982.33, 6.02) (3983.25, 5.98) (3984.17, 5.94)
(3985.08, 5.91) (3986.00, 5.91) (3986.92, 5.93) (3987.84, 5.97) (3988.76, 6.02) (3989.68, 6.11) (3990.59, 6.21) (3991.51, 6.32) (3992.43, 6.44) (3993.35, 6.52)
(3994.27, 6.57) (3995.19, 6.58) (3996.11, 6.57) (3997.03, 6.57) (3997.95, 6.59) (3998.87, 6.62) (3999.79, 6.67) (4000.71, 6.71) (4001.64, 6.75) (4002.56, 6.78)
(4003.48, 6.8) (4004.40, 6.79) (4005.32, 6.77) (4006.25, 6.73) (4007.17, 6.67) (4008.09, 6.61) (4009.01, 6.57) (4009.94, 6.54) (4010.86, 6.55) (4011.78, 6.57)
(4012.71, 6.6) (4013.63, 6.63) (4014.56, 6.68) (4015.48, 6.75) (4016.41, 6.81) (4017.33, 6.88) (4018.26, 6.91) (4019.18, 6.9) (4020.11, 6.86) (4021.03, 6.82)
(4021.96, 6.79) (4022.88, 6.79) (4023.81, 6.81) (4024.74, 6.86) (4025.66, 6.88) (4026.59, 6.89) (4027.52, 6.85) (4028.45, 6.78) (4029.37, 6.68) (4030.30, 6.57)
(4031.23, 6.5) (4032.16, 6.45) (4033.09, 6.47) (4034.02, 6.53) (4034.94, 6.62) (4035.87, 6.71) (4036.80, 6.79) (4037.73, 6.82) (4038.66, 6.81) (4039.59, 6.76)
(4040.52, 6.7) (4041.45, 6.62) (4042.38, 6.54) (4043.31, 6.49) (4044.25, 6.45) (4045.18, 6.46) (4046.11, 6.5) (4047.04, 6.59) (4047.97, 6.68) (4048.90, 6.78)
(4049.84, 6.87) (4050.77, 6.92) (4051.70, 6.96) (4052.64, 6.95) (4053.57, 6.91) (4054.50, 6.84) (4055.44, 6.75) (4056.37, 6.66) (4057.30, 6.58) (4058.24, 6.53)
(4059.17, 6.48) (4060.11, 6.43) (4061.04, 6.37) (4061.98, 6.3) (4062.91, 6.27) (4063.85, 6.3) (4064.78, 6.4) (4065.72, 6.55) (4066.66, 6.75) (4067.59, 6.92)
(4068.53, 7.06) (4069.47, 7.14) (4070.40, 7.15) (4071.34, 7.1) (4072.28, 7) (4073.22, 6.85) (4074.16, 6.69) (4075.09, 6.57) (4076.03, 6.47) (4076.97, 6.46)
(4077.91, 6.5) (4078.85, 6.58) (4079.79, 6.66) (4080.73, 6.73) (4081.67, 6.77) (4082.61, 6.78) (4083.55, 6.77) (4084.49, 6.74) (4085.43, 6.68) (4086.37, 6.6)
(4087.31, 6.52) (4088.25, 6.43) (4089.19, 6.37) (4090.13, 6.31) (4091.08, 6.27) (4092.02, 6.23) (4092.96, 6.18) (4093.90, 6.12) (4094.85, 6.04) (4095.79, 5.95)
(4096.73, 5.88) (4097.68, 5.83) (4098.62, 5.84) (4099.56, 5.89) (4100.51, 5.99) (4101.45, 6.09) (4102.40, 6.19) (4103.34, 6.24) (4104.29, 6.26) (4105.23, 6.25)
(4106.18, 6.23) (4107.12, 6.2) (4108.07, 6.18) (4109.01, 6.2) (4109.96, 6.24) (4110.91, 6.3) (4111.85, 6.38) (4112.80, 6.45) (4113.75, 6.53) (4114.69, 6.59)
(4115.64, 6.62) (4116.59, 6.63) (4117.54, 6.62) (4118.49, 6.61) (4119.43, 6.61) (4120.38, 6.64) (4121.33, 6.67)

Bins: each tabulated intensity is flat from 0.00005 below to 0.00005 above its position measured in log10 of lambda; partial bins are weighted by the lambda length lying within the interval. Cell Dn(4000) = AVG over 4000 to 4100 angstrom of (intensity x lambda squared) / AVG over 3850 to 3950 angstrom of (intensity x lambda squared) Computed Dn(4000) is 1.36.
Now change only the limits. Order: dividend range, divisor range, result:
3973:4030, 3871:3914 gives 1.31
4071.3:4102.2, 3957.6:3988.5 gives 1.33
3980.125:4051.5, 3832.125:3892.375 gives 1.36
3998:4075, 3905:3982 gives 1.42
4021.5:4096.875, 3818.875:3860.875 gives 1.60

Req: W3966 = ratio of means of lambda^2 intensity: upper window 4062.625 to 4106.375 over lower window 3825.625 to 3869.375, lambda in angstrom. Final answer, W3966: 1.44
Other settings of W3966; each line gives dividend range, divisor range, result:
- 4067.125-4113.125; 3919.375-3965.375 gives 1.47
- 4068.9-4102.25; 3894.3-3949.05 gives 1.42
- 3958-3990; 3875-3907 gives 1.12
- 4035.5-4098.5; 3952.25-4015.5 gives 1.20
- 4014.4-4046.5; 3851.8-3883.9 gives 1.22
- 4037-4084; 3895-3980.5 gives 1.44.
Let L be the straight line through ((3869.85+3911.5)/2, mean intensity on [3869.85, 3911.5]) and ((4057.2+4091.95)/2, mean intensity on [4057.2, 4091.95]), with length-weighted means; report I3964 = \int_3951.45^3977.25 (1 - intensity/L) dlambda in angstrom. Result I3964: 4.5 angstrom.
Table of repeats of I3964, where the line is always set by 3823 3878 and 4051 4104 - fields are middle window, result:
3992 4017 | -2.18 angstrom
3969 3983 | 1.84 angstrom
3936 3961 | 3.05 angstrom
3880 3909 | 3.73 angstrom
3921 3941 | 5.17 angstrom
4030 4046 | -0.78 angstrom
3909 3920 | 0.13 angstrom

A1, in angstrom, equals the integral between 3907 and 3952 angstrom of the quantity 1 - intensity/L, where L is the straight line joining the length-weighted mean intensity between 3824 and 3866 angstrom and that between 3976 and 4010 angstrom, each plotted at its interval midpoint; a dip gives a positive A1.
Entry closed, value 5.8 angstrom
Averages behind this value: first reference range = 4.79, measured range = 4.92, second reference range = 6.31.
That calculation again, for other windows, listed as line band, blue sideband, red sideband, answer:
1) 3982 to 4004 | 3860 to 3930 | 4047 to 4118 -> -1.4 angstrom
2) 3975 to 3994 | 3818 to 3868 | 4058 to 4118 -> -0.4 angstrom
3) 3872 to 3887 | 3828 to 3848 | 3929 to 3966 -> -2.3 angstrom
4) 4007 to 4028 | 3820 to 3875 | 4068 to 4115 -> -2.3 angstrom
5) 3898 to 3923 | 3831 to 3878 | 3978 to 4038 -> 1.8 angstrom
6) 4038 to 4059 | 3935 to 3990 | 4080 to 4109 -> -2.9 angstrom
